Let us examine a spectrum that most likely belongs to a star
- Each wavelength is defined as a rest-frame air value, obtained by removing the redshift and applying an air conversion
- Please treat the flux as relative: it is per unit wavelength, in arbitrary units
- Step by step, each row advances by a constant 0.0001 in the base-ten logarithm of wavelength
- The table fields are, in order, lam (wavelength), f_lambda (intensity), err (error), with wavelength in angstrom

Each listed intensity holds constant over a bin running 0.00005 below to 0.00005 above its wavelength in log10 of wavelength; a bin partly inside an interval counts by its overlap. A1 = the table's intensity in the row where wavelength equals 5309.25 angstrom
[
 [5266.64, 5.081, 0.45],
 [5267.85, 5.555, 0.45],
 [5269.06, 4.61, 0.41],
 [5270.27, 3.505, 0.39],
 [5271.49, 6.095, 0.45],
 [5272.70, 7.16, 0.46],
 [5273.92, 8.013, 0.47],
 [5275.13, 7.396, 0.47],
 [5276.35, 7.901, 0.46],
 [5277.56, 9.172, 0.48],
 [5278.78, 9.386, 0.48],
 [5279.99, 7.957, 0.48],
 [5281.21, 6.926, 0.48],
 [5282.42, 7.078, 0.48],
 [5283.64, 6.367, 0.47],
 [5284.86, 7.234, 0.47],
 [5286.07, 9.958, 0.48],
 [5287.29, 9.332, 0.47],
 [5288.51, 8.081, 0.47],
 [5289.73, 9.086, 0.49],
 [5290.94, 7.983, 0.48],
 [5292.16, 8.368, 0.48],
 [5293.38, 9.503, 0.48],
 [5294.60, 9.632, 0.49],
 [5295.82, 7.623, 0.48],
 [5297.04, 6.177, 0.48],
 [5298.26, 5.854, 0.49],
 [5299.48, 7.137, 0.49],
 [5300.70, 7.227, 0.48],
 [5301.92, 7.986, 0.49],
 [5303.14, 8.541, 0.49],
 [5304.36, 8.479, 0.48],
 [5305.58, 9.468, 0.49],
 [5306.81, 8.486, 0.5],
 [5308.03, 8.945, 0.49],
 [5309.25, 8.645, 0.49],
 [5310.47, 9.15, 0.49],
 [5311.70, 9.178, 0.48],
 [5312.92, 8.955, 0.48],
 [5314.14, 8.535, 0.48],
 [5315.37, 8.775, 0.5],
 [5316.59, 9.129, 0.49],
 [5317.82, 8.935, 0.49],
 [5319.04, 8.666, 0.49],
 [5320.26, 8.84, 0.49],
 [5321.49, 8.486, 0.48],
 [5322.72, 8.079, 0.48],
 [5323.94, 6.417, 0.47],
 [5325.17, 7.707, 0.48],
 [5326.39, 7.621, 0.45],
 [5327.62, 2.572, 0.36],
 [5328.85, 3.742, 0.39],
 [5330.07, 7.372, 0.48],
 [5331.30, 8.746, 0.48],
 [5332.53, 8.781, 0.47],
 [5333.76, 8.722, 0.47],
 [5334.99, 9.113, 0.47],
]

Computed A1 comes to 8.645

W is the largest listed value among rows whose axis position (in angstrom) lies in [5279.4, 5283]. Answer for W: 7.957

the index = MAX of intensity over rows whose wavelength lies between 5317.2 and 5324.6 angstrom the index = 8.935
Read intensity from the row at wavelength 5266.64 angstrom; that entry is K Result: 5.081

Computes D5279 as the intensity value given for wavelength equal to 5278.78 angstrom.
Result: 9.386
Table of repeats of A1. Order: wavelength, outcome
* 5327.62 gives 2.572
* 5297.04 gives 6.177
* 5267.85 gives 5.555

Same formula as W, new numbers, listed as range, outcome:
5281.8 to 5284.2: 7.078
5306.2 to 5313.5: 9.178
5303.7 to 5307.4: 9.468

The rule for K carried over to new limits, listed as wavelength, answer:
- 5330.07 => 7.372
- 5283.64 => 6.367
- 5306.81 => 8.486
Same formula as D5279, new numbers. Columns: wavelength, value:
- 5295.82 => 7.623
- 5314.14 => 8.535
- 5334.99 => 9.113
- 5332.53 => 8.781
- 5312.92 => 8.955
